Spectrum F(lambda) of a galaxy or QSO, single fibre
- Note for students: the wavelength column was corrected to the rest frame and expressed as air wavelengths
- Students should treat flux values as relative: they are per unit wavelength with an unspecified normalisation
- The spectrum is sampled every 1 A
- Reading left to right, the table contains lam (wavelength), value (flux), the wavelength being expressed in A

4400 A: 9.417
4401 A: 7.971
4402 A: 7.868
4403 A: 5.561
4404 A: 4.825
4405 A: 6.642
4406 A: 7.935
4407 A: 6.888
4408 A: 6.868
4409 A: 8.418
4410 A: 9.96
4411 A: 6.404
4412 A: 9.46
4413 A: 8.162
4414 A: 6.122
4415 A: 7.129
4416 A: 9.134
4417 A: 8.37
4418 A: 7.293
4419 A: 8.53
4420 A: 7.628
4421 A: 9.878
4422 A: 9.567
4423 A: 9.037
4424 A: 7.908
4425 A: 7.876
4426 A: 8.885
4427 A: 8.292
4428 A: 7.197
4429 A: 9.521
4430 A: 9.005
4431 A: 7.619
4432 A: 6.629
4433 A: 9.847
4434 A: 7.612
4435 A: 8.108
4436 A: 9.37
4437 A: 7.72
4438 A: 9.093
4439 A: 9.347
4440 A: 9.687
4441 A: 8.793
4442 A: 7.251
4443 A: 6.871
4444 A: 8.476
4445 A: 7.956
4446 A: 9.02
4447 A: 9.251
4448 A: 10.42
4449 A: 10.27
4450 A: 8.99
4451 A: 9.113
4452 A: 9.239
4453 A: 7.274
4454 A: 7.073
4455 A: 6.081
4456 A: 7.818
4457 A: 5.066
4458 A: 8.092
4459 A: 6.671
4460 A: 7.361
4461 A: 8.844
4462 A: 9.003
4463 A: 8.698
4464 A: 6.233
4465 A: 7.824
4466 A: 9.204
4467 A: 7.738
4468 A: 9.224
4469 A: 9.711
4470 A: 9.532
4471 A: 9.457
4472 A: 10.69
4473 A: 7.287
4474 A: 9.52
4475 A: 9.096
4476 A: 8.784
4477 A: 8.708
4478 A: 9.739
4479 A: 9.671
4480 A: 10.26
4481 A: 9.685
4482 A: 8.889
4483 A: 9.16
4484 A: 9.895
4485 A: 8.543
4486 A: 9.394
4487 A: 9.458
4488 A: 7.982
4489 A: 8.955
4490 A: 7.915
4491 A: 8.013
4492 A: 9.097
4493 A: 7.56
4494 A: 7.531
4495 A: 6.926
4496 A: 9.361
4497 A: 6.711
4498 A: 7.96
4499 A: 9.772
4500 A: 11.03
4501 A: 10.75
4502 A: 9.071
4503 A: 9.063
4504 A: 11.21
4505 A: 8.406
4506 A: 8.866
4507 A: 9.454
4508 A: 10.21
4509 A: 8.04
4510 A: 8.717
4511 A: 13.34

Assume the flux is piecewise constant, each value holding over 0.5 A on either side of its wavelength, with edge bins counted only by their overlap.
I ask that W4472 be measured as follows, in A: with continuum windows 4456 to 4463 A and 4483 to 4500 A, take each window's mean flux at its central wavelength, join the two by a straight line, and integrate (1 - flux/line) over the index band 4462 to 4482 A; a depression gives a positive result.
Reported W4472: -2.6 A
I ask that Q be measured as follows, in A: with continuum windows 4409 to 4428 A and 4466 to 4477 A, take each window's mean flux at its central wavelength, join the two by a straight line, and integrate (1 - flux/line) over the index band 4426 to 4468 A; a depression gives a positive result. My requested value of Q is 2.2 A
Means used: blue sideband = 8.29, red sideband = 9.09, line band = 8.26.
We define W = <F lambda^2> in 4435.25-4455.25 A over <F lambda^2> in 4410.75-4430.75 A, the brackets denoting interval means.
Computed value 1.05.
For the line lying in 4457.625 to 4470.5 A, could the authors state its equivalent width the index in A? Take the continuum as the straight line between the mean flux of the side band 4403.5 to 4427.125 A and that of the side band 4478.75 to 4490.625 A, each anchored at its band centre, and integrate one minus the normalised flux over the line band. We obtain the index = 0.7 A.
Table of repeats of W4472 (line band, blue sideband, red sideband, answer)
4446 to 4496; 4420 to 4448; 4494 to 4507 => 1.22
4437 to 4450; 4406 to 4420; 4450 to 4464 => -1.78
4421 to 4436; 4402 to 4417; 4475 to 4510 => -1.26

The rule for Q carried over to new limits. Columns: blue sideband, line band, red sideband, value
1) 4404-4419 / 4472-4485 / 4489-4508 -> -1.00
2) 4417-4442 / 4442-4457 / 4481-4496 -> 0.45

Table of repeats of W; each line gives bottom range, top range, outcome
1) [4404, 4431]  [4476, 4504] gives 1.15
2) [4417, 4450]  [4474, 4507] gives 1.08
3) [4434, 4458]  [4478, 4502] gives 1.09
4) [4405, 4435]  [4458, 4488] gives 1.12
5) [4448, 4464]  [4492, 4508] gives 1.14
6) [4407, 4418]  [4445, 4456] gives 1.10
